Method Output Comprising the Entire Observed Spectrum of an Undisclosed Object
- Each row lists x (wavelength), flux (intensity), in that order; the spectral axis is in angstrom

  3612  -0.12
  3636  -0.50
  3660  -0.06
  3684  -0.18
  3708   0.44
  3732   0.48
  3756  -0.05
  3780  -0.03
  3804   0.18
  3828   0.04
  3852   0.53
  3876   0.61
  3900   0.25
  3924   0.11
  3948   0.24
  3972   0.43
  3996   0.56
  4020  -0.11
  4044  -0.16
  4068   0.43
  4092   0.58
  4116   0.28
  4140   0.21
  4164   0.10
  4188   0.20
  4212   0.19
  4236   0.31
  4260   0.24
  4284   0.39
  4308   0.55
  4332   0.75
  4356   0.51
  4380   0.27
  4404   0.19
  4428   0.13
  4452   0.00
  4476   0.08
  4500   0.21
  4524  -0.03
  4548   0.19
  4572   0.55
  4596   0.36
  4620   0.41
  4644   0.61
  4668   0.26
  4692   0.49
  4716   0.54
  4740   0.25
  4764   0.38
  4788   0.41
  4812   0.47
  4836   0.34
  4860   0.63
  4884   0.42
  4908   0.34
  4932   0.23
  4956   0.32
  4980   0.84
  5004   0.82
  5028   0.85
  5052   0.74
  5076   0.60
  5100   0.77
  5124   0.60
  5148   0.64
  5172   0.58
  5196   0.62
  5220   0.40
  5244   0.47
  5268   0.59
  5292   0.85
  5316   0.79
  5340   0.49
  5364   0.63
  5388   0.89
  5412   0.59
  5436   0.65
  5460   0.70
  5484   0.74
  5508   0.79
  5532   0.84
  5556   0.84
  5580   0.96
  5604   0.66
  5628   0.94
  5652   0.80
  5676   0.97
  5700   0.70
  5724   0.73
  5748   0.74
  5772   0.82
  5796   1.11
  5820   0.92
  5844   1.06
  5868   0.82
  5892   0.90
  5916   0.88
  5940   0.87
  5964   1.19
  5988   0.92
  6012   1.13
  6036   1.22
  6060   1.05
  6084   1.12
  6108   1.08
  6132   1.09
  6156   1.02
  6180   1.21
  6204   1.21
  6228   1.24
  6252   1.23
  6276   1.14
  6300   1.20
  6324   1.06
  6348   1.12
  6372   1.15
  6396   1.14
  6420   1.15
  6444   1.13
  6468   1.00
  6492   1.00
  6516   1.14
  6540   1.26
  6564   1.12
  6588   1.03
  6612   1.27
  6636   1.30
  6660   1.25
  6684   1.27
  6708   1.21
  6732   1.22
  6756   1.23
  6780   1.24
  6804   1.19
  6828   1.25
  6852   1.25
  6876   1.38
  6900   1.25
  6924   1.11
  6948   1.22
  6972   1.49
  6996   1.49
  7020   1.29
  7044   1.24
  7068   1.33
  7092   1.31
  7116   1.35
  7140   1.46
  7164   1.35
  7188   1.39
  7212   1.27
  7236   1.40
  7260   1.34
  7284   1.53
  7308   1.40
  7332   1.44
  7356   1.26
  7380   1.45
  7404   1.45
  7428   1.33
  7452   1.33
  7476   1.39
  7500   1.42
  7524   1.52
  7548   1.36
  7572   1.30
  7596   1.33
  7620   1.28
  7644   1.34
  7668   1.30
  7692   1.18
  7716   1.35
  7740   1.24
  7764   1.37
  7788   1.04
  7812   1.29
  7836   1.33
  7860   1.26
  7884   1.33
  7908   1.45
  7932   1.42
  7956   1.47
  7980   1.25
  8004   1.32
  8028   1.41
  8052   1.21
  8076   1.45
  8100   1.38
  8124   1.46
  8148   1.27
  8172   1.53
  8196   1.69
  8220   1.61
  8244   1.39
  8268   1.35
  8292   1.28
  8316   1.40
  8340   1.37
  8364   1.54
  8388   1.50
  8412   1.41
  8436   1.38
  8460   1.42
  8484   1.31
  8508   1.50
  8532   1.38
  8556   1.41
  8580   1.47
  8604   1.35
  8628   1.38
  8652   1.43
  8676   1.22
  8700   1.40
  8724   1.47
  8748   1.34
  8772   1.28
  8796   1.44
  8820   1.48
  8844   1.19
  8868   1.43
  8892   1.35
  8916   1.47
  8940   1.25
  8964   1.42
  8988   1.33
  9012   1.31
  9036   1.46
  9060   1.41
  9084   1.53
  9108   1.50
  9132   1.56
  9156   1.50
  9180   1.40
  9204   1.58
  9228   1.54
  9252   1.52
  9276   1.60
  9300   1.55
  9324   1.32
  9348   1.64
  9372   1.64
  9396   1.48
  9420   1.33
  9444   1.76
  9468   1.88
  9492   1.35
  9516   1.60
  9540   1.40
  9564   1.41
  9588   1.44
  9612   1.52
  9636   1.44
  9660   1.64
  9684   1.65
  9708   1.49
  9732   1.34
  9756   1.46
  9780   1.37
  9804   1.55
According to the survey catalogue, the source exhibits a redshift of 0.25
